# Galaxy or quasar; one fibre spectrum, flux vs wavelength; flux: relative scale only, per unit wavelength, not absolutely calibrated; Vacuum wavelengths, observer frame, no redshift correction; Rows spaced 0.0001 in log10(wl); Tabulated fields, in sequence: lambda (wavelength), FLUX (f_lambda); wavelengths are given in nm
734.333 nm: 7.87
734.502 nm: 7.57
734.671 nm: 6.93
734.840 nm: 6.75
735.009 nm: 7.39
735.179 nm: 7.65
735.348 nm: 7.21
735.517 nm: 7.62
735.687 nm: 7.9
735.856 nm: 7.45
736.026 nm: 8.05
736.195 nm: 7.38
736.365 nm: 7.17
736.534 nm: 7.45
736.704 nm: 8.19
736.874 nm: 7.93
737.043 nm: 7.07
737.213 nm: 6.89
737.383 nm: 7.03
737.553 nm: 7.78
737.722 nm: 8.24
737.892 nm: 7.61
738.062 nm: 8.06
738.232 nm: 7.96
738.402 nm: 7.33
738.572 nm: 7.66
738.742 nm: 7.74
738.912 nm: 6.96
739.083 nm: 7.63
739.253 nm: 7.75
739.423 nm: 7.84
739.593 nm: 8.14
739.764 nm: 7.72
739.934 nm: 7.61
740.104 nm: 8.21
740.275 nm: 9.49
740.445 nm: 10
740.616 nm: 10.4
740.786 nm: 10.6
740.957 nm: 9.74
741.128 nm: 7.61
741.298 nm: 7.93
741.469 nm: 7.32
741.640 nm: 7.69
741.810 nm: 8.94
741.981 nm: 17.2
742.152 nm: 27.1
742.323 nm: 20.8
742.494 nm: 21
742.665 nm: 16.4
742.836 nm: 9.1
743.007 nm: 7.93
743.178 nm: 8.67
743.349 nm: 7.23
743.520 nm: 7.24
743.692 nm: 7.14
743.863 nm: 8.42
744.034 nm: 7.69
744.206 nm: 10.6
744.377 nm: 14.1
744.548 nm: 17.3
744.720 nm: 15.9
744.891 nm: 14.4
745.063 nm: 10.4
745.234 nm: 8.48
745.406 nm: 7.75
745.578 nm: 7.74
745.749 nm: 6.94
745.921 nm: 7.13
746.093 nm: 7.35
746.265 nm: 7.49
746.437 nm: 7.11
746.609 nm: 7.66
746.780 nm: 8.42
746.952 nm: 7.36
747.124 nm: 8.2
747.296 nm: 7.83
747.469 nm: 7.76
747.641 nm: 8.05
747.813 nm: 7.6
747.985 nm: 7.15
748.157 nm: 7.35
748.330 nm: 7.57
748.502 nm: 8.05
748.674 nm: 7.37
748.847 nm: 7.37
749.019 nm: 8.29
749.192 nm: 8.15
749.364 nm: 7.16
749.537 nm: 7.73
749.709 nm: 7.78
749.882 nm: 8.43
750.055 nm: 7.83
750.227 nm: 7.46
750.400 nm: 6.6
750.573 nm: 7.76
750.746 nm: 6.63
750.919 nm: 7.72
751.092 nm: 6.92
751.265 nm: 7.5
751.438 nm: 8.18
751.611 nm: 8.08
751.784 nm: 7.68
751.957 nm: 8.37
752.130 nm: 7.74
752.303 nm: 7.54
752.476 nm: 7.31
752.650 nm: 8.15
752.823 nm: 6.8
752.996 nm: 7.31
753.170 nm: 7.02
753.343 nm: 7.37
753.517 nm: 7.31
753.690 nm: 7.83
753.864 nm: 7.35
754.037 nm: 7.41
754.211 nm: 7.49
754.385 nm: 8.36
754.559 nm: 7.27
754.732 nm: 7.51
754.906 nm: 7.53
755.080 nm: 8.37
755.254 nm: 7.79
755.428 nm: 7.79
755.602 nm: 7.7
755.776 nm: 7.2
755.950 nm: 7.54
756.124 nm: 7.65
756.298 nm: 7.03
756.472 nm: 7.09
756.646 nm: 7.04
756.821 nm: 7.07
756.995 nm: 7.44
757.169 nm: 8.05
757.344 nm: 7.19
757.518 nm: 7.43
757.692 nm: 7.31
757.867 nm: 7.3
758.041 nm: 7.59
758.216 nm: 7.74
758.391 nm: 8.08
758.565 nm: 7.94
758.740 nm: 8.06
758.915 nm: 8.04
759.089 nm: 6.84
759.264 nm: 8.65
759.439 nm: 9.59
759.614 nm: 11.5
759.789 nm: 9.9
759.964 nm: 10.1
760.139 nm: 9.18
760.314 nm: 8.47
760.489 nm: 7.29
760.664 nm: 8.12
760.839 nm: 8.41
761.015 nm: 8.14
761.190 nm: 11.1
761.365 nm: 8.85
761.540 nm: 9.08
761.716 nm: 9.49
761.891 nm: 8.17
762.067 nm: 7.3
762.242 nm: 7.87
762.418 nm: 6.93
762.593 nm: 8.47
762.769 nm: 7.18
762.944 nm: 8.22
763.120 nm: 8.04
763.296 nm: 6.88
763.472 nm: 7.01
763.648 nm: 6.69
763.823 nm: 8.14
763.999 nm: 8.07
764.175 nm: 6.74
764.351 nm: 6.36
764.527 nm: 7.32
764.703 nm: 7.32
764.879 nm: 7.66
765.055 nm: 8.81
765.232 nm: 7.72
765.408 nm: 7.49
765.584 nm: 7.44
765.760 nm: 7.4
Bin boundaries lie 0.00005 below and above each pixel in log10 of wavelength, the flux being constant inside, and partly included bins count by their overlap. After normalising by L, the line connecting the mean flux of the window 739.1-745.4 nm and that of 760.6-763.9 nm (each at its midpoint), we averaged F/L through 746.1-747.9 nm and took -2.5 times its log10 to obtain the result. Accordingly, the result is 0.30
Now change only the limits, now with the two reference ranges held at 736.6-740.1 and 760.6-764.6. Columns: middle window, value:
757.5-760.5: -0.072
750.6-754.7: 0.041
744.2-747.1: -0.246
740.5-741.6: -0.158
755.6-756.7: 0.080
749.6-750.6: 0.022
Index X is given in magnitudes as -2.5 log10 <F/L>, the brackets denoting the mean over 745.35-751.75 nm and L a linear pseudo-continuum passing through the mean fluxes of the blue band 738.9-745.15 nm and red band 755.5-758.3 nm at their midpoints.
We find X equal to 0.22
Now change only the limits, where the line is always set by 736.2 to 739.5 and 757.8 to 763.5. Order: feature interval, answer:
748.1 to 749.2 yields 0.03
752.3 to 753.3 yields 0.11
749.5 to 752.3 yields 0.05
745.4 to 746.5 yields 0.08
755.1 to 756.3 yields 0.08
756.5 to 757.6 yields 0.12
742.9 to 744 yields 0.00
